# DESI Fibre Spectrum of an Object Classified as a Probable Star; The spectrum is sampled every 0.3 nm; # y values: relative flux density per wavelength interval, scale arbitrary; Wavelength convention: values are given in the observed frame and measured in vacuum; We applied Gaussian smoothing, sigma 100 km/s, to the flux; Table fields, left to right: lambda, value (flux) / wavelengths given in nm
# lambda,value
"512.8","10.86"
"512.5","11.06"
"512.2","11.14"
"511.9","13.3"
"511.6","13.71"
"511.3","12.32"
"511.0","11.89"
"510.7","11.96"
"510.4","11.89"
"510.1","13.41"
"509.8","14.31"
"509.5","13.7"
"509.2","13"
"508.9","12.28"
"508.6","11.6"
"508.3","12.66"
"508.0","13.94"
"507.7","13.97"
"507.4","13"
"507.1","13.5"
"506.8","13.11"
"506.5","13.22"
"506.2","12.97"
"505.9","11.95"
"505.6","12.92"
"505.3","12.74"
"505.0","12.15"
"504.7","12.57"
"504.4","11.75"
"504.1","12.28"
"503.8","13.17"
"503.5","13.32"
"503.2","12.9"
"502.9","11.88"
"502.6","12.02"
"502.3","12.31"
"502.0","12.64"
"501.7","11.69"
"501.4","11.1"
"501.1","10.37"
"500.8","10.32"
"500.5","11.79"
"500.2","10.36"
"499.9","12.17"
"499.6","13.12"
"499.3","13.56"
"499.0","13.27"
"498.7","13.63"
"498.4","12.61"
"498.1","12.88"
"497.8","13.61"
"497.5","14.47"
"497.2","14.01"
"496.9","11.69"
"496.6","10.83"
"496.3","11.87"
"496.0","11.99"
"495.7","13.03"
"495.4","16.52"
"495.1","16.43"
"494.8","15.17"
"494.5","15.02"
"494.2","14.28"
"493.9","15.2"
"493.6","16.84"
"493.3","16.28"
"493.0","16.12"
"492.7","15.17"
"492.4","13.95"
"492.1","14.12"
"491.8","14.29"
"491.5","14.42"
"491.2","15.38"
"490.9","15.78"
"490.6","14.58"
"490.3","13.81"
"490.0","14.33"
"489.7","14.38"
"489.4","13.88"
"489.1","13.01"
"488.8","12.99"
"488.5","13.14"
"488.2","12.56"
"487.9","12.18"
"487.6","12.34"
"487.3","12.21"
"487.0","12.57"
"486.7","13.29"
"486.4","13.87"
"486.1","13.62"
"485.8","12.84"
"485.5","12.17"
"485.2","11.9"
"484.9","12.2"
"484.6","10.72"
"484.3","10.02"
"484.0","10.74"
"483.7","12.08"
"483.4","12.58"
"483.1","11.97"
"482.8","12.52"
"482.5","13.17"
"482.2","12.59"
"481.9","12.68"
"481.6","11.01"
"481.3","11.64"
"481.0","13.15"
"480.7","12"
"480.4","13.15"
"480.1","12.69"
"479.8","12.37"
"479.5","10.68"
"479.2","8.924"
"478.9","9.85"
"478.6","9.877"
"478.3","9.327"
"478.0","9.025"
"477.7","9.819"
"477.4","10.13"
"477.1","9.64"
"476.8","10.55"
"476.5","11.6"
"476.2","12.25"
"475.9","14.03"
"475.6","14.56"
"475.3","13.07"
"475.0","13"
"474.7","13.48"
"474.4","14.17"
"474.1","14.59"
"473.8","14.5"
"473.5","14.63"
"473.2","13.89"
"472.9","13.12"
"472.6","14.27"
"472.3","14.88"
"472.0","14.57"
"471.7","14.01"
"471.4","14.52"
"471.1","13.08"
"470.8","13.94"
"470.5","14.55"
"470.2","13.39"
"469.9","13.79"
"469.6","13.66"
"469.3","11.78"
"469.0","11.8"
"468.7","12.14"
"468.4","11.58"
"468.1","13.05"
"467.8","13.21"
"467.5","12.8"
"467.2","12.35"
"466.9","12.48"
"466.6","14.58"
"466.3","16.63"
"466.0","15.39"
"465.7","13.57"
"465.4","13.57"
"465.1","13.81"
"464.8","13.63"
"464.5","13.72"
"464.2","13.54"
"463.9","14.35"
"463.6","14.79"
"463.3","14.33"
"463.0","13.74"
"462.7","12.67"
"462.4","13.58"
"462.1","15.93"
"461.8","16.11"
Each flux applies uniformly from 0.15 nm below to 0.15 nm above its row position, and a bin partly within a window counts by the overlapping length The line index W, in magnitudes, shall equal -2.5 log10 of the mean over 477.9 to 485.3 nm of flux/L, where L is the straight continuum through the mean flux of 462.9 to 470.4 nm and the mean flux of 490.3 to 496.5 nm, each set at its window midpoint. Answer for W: 0.23 mag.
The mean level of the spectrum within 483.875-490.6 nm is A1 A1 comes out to 12.7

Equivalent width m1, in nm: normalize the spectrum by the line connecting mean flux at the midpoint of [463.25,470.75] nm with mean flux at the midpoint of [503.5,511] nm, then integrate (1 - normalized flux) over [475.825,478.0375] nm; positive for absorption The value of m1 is 0.41 nm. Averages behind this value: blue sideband 13.5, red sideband 12.8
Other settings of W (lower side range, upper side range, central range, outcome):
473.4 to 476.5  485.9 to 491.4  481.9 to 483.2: 0.08 mag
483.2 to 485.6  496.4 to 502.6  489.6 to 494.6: -0.24 mag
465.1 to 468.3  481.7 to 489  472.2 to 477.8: 0.01 mag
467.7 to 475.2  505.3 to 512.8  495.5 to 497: 0.09 mag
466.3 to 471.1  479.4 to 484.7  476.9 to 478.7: 0.27 mag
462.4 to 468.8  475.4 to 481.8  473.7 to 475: -0.17 mag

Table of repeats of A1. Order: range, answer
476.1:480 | 10.3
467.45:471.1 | 13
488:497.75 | 14.2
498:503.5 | 12.2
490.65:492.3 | 14.8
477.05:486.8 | 11.6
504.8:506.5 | 12.6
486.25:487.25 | 13.1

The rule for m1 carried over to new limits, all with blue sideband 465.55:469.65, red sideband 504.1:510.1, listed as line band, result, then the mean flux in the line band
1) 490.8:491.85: -0.158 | 15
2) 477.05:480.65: 0.713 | 10.5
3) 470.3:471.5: -0.072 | 14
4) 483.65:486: 0.264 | 11.6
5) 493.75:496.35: -0.297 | 14.5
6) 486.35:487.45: 0.013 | 12.9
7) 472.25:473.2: -0.058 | 14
